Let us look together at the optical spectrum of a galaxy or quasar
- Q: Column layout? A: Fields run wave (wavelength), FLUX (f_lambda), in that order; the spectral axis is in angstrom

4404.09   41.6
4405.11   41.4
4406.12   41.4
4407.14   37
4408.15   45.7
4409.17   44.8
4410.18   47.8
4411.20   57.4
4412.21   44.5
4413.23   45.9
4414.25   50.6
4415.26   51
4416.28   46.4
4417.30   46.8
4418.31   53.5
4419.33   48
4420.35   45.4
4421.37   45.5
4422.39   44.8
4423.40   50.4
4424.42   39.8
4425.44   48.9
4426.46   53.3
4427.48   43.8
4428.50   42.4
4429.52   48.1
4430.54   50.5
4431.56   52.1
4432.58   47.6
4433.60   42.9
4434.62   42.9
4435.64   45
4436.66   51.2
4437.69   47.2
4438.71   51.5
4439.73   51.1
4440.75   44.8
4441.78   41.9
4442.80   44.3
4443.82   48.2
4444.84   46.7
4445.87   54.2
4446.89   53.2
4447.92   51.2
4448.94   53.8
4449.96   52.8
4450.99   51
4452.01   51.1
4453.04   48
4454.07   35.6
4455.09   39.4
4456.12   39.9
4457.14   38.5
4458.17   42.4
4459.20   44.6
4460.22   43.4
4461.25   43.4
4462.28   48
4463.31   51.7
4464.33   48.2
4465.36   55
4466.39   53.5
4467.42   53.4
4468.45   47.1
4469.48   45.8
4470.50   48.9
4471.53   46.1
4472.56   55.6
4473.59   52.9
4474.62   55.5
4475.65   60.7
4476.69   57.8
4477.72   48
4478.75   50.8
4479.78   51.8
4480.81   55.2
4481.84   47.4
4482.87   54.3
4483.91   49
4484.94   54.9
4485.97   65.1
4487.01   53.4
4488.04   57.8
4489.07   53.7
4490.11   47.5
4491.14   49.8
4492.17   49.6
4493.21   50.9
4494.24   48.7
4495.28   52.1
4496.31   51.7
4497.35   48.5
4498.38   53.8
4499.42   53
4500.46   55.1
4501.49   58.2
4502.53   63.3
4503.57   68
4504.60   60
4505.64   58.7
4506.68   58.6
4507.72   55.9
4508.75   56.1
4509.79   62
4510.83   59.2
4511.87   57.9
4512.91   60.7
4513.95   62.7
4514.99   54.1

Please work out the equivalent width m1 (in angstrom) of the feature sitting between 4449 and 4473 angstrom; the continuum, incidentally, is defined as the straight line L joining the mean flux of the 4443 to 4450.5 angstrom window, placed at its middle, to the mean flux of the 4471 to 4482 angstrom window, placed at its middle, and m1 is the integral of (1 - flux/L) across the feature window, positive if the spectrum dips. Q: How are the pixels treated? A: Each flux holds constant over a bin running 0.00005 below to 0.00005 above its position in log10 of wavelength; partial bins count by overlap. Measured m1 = 2.2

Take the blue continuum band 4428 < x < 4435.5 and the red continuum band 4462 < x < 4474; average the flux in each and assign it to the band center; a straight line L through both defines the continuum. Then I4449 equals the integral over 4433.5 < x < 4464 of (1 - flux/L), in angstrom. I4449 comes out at 1.1 angstrom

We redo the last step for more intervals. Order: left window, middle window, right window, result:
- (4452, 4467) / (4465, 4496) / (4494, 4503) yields -1.6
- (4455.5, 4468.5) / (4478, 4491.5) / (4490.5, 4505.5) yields -0.4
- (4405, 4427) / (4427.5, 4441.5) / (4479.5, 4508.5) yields 0.4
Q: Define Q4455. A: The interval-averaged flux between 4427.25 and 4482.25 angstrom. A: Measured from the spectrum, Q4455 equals 48.5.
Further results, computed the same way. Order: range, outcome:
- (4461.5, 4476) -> 51.4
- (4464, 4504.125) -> 53.2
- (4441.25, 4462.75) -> 46.2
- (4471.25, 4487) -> 53.7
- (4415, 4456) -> 47.6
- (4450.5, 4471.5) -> 46.4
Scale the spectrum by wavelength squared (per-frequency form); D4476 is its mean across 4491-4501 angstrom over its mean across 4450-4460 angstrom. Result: 1.2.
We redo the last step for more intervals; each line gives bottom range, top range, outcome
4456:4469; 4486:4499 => 1.12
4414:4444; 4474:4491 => 1.17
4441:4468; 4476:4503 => 1.14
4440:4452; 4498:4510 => 1.22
